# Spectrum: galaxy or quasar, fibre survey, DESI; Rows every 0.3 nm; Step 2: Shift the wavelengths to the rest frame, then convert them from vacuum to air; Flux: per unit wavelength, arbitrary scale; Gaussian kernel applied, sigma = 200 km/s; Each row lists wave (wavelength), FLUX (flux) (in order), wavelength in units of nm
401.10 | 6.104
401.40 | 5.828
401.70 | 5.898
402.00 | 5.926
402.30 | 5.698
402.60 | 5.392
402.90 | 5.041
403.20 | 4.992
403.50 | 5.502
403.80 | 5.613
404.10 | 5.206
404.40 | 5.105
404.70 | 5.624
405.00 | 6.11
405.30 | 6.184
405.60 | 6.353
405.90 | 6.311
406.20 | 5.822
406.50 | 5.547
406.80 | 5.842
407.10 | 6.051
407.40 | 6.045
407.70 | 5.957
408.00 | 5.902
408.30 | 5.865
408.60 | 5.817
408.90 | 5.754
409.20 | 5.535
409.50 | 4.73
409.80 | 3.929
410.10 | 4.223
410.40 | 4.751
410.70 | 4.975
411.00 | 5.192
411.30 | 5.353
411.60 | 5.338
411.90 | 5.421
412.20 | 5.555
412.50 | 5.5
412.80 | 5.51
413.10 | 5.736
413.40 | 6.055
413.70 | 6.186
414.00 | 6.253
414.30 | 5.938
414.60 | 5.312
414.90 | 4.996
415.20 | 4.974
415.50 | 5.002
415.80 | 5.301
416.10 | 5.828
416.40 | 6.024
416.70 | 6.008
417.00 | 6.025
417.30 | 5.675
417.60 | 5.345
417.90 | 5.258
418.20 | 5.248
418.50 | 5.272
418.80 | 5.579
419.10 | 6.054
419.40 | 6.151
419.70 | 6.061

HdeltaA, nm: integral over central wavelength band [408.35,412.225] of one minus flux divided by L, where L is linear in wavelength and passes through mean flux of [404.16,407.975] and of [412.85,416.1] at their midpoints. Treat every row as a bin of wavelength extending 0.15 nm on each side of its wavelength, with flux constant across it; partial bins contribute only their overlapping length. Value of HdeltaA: 0.41 nm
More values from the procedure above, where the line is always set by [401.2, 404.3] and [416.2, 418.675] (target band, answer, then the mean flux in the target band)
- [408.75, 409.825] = 0.09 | 5.11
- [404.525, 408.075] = -0.28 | 5.97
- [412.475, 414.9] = -0.08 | 5.78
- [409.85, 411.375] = 0.21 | 4.81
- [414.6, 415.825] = 0.11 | 5.07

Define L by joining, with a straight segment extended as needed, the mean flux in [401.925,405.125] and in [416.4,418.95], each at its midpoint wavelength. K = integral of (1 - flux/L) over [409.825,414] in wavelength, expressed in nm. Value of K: 0.13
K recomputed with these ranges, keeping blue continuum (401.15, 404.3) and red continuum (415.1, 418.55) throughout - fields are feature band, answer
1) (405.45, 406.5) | -0.11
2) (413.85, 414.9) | -0.04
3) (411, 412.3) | 0.03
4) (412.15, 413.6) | -0.05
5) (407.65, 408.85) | -0.08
